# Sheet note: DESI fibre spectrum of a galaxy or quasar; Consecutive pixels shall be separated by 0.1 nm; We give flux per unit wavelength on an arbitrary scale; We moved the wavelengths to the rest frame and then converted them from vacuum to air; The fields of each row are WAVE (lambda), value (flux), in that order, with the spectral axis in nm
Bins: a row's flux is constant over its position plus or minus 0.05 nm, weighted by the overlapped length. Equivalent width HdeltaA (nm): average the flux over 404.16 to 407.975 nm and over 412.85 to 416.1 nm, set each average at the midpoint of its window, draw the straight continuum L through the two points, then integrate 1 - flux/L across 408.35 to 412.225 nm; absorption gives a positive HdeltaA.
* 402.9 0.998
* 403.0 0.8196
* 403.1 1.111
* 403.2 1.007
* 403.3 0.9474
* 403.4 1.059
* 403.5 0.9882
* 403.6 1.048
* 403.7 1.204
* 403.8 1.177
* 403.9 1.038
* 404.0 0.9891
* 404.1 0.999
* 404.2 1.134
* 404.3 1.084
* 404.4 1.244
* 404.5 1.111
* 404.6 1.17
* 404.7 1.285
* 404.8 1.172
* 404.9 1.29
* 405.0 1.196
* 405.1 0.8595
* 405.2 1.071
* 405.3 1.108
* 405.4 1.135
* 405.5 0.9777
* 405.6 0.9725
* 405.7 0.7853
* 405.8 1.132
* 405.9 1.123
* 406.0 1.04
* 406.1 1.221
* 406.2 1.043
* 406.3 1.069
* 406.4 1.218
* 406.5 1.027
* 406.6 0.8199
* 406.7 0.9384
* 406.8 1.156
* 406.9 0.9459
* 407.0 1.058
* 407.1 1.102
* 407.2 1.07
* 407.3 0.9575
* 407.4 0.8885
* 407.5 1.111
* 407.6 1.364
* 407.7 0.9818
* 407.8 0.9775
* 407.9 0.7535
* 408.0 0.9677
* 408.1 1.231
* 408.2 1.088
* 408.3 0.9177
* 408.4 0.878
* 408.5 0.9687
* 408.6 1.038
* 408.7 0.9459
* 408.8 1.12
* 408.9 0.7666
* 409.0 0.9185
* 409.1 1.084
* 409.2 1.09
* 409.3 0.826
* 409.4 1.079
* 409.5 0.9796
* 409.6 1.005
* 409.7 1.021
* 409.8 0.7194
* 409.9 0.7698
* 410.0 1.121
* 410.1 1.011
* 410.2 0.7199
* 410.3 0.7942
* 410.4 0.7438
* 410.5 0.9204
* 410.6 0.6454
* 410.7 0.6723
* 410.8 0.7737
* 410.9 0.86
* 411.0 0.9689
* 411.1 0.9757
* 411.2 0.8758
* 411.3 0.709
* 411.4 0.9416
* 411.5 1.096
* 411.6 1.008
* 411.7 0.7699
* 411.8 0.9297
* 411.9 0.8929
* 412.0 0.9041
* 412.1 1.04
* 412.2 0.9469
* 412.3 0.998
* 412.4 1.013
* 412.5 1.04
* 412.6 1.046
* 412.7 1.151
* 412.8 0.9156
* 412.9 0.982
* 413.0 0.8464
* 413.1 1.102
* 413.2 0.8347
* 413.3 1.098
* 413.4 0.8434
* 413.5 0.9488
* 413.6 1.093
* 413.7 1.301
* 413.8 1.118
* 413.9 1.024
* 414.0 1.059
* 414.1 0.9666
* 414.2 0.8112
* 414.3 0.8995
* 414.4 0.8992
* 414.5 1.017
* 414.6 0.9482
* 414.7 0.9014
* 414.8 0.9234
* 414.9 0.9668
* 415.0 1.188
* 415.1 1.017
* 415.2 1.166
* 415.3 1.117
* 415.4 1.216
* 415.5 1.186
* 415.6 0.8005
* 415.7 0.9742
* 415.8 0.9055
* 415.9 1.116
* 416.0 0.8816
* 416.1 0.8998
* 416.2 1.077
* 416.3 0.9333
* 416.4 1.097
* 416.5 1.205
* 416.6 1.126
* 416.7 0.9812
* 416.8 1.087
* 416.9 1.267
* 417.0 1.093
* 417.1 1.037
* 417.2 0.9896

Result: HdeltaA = 0.47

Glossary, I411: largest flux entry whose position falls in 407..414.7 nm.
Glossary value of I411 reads 1.364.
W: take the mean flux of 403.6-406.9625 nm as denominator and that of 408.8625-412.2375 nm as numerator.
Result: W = 0.83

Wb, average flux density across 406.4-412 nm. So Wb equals 0.947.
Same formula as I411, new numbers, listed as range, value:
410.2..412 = 1.096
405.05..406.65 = 1.221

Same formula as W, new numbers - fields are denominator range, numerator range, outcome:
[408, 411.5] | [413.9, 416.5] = 1.09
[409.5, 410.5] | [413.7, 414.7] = 1.11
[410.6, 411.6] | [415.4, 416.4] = 1.14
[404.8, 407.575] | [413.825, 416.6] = 0.96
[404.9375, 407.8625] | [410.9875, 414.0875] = 0.94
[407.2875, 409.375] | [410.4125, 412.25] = 0.89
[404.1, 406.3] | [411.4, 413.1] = 0.89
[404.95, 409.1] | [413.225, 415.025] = 0.97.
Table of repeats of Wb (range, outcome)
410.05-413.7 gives 0.925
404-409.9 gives 1.04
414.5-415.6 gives 1.05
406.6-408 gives 1.01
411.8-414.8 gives 0.986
